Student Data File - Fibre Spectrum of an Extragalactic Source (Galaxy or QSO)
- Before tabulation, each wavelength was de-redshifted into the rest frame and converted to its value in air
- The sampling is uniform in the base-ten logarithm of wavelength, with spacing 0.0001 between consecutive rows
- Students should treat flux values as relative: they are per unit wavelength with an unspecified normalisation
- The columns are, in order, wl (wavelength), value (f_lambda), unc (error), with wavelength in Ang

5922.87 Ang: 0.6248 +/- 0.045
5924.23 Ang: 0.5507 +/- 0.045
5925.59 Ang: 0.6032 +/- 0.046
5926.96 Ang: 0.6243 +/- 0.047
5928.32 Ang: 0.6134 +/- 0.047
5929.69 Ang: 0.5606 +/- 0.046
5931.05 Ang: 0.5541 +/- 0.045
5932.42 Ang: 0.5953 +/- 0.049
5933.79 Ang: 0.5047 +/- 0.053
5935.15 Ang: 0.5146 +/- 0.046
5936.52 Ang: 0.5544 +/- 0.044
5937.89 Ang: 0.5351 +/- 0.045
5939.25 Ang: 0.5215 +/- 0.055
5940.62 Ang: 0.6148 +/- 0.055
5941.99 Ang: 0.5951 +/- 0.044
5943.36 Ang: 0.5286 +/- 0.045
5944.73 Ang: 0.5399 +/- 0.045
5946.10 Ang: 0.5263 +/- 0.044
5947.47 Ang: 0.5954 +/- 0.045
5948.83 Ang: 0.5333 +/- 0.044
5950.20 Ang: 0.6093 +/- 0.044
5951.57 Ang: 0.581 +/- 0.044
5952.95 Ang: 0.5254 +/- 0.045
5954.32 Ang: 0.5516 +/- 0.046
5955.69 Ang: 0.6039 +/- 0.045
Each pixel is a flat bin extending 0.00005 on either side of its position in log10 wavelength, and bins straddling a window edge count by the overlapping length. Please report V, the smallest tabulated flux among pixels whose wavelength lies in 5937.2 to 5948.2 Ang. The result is 0.5215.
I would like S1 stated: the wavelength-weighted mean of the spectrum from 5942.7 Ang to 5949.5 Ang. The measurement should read 0.545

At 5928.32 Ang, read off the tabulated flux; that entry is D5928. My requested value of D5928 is 0.6134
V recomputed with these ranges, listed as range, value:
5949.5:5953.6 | 0.5254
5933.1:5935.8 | 0.5047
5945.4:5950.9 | 0.5263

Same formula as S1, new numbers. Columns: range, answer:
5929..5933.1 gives 0.57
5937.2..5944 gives 0.559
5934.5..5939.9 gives 0.532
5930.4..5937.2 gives 0.544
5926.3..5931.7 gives 0.589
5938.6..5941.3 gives 0.568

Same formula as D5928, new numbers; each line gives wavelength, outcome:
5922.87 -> 0.6248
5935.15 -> 0.5146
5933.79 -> 0.5047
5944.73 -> 0.5399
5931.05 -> 0.5541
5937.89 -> 0.5351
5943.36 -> 0.5286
